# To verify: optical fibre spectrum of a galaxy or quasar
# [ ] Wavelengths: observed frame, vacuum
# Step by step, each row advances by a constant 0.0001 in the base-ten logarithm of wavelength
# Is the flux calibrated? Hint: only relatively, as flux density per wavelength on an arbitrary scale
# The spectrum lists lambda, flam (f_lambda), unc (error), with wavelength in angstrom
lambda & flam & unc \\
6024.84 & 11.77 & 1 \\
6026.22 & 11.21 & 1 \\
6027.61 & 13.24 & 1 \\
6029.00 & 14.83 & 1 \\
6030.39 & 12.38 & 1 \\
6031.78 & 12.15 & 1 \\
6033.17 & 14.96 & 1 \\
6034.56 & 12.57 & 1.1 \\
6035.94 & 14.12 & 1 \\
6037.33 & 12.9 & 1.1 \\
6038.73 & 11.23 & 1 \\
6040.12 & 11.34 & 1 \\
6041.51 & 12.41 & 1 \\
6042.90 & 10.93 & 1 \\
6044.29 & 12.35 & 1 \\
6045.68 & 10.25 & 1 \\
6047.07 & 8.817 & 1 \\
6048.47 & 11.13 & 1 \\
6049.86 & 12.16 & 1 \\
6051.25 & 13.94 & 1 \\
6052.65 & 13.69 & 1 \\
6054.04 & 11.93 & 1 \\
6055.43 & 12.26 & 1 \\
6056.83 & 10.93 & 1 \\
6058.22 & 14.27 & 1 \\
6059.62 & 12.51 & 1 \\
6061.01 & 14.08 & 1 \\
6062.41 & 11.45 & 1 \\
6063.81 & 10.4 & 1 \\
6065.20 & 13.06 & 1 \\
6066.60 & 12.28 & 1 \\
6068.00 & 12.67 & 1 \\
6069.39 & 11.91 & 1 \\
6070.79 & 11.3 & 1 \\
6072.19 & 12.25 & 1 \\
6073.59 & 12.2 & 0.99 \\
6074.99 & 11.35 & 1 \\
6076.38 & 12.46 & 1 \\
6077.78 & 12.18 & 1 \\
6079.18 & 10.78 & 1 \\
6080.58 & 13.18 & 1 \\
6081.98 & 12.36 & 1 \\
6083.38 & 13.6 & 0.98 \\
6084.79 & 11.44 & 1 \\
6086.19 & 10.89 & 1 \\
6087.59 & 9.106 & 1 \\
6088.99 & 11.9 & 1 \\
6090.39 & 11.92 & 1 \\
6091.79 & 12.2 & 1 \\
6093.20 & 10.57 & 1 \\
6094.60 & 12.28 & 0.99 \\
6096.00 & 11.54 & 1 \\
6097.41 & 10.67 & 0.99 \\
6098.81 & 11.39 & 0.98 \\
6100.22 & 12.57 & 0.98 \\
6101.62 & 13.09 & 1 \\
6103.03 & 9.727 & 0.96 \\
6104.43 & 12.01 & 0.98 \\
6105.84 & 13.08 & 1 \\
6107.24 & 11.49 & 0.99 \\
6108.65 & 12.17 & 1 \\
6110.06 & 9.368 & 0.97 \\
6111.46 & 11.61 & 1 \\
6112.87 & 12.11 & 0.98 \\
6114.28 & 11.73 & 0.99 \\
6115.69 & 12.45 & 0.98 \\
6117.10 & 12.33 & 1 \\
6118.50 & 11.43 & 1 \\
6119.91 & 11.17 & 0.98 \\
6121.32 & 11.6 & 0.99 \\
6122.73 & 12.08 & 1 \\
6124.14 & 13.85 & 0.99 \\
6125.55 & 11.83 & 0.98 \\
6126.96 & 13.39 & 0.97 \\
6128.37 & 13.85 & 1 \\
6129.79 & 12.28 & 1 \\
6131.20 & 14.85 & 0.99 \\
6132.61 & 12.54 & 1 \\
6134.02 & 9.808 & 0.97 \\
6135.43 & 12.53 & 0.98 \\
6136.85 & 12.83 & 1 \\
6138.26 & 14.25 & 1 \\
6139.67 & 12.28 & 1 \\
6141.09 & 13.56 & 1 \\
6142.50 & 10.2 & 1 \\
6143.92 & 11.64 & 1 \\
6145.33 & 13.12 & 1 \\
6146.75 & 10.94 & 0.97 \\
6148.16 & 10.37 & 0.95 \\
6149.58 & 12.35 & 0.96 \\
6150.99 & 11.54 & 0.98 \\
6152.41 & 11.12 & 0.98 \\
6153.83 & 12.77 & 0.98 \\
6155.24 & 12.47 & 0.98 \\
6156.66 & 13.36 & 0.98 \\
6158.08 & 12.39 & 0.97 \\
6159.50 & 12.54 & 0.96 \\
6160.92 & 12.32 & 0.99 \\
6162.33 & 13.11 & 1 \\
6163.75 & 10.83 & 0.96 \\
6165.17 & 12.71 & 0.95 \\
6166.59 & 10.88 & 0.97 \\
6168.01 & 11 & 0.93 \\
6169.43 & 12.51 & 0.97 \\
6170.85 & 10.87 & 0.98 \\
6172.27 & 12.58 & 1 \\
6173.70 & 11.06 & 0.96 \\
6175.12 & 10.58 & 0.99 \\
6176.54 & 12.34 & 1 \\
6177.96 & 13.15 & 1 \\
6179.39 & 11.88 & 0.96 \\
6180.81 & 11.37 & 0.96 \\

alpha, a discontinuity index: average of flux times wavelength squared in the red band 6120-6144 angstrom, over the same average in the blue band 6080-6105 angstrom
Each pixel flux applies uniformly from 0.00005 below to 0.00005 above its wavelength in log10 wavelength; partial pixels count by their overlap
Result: 1.1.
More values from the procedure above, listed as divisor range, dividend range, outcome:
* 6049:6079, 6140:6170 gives 1.00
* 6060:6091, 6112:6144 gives 1.05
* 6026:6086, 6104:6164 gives 1.02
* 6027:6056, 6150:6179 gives 1.01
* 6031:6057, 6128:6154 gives 1.04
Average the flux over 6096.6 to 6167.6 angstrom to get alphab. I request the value 12.1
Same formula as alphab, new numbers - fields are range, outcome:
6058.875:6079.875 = 12.1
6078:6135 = 11.9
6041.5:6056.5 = 11.8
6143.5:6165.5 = 12.1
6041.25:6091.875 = 12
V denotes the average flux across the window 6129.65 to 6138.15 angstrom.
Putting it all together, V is 12.6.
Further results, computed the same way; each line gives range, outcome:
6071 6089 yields 11.8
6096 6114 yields 11.6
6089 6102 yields 11.8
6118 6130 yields 12.4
